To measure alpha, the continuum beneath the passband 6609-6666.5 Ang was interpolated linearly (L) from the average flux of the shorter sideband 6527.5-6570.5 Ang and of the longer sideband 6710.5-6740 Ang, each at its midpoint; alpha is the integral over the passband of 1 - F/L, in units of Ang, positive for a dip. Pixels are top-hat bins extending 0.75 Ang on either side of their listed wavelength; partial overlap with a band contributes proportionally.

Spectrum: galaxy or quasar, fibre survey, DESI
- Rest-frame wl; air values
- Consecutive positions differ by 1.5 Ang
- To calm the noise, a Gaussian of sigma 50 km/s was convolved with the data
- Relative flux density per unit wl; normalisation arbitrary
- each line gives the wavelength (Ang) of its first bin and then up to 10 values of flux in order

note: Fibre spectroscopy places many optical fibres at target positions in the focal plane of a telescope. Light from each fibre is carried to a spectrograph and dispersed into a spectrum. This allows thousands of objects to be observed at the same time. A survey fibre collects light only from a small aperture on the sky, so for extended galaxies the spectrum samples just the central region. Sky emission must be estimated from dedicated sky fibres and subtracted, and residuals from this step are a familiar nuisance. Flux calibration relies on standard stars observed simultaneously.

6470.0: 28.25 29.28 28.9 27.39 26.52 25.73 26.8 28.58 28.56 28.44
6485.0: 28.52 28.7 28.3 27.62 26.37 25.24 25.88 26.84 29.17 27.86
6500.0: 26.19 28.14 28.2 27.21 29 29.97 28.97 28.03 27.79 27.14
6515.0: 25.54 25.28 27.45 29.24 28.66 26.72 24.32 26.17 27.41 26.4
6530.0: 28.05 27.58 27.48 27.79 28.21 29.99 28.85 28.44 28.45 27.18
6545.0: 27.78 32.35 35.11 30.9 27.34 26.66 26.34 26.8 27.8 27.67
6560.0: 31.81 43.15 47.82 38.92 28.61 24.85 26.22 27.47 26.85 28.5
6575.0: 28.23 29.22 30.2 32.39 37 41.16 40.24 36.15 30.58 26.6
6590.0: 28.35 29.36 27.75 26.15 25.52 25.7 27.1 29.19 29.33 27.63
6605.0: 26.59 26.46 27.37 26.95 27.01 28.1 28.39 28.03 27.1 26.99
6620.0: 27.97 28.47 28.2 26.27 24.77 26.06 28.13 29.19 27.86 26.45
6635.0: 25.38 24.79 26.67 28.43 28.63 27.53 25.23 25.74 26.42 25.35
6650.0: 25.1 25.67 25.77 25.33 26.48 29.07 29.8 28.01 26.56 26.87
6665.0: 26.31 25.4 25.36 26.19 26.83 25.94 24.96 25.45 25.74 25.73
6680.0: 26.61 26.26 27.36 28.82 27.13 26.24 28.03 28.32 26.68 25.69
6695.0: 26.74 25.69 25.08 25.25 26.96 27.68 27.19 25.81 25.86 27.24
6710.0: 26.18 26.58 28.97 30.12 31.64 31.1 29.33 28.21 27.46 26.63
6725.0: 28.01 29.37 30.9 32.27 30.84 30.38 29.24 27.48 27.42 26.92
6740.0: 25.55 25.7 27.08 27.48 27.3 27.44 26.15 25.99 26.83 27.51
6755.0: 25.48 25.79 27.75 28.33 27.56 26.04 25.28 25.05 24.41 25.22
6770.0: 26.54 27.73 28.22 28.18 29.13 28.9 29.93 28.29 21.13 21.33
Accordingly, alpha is 4.8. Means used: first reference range 29.9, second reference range 29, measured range 27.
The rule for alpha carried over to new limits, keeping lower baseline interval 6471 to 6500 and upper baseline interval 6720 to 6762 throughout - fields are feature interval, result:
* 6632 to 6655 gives 1.20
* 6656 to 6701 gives 1.74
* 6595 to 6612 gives 0.29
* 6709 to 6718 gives -0.41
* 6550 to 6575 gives -2.49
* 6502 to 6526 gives 0.07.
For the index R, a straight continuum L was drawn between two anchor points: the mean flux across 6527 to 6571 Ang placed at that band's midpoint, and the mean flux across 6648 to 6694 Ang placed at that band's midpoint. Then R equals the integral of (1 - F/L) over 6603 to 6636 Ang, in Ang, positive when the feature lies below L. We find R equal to 0.8 Ang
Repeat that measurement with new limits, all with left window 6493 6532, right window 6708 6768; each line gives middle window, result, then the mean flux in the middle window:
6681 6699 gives 0.5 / 26.8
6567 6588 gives -3.0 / 31.4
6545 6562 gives -1.7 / 30.2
